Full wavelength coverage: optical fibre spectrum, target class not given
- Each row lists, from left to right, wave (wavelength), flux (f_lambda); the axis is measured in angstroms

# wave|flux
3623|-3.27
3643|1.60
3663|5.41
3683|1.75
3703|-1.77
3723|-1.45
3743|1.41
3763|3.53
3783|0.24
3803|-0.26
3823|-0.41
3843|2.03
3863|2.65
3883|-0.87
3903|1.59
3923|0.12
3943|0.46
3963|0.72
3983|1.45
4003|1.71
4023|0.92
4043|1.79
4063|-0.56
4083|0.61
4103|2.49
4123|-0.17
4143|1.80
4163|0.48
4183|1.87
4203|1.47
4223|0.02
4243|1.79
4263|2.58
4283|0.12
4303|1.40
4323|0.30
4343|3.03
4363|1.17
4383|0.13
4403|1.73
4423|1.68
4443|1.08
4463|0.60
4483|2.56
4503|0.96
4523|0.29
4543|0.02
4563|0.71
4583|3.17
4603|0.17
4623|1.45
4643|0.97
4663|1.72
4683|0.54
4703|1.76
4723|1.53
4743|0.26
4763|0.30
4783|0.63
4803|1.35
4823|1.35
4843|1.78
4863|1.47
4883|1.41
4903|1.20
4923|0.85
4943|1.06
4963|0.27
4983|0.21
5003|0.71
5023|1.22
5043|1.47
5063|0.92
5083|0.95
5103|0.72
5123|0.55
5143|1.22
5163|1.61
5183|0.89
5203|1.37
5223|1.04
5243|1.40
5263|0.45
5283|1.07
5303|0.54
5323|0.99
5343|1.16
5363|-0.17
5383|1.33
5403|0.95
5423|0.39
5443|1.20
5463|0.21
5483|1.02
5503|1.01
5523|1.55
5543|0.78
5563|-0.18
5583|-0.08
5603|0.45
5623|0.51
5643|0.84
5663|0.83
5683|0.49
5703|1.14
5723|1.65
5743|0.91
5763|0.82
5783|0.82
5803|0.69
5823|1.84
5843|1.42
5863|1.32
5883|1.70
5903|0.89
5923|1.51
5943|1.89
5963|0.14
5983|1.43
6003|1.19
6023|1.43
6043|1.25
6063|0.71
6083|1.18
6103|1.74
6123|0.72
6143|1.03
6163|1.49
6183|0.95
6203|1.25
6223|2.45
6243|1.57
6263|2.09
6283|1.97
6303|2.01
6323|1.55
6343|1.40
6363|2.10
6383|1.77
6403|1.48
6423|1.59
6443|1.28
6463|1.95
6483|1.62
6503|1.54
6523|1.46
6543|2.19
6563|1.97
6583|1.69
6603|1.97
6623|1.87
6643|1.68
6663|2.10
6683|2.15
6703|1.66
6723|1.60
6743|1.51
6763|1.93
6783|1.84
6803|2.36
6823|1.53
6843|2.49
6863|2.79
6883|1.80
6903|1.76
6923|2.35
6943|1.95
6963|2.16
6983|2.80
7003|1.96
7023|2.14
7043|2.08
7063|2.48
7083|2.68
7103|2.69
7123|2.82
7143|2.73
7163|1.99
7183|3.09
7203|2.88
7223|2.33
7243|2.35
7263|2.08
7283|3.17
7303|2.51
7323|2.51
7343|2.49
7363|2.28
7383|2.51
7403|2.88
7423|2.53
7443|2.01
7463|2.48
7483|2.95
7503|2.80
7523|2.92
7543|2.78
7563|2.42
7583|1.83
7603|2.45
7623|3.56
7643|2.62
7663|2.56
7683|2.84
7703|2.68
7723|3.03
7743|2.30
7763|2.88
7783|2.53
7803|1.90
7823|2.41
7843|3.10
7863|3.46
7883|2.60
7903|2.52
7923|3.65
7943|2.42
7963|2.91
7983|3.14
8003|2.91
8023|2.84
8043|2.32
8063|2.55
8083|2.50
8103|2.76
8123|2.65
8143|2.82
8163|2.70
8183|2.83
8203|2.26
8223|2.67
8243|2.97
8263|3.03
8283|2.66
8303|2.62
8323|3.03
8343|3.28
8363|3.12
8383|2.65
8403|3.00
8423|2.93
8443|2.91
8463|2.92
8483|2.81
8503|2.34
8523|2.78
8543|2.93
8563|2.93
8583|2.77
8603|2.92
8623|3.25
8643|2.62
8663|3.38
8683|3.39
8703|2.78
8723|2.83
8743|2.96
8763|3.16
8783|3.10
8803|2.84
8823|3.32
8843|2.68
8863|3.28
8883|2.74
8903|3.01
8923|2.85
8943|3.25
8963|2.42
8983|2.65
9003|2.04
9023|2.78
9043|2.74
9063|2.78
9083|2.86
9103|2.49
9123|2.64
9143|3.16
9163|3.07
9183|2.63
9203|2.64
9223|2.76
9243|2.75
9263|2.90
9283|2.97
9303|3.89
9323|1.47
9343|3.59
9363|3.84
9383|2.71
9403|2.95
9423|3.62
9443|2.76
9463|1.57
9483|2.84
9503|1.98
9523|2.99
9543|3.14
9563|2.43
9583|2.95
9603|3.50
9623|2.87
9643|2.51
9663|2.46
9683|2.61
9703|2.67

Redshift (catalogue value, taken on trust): 0.558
